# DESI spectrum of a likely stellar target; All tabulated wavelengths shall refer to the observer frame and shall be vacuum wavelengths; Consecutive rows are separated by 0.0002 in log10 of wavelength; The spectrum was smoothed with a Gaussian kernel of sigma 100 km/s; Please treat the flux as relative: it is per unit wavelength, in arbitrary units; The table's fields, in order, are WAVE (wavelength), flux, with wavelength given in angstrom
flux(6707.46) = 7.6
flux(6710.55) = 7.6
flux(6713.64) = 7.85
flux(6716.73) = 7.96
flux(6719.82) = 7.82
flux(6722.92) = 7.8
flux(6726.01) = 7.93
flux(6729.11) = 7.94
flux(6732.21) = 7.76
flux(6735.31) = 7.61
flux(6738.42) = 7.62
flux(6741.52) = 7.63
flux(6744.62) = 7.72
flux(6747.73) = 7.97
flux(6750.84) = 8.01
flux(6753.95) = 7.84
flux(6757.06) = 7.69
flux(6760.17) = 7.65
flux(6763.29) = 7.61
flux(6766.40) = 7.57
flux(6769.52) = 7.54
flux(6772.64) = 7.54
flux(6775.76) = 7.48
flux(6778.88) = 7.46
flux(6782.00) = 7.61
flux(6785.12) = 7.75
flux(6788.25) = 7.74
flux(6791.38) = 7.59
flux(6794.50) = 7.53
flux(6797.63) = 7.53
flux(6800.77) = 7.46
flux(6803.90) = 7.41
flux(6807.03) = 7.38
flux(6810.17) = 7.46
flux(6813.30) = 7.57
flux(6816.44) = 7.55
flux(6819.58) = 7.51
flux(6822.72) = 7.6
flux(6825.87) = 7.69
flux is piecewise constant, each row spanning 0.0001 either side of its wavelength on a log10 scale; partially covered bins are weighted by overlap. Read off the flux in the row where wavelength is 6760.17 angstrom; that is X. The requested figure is 7.65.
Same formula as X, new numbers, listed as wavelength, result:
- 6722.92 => 7.8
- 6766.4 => 7.57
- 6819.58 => 7.51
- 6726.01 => 7.93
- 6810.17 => 7.46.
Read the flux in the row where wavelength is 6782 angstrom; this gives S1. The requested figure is 7.61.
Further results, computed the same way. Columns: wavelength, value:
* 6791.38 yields 7.59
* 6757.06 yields 7.69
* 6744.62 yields 7.72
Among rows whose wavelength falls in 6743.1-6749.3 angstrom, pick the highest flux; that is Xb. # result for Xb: 7.97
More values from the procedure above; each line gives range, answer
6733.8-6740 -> 7.62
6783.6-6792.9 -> 7.75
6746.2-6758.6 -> 8.01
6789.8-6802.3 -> 7.59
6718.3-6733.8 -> 7.94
